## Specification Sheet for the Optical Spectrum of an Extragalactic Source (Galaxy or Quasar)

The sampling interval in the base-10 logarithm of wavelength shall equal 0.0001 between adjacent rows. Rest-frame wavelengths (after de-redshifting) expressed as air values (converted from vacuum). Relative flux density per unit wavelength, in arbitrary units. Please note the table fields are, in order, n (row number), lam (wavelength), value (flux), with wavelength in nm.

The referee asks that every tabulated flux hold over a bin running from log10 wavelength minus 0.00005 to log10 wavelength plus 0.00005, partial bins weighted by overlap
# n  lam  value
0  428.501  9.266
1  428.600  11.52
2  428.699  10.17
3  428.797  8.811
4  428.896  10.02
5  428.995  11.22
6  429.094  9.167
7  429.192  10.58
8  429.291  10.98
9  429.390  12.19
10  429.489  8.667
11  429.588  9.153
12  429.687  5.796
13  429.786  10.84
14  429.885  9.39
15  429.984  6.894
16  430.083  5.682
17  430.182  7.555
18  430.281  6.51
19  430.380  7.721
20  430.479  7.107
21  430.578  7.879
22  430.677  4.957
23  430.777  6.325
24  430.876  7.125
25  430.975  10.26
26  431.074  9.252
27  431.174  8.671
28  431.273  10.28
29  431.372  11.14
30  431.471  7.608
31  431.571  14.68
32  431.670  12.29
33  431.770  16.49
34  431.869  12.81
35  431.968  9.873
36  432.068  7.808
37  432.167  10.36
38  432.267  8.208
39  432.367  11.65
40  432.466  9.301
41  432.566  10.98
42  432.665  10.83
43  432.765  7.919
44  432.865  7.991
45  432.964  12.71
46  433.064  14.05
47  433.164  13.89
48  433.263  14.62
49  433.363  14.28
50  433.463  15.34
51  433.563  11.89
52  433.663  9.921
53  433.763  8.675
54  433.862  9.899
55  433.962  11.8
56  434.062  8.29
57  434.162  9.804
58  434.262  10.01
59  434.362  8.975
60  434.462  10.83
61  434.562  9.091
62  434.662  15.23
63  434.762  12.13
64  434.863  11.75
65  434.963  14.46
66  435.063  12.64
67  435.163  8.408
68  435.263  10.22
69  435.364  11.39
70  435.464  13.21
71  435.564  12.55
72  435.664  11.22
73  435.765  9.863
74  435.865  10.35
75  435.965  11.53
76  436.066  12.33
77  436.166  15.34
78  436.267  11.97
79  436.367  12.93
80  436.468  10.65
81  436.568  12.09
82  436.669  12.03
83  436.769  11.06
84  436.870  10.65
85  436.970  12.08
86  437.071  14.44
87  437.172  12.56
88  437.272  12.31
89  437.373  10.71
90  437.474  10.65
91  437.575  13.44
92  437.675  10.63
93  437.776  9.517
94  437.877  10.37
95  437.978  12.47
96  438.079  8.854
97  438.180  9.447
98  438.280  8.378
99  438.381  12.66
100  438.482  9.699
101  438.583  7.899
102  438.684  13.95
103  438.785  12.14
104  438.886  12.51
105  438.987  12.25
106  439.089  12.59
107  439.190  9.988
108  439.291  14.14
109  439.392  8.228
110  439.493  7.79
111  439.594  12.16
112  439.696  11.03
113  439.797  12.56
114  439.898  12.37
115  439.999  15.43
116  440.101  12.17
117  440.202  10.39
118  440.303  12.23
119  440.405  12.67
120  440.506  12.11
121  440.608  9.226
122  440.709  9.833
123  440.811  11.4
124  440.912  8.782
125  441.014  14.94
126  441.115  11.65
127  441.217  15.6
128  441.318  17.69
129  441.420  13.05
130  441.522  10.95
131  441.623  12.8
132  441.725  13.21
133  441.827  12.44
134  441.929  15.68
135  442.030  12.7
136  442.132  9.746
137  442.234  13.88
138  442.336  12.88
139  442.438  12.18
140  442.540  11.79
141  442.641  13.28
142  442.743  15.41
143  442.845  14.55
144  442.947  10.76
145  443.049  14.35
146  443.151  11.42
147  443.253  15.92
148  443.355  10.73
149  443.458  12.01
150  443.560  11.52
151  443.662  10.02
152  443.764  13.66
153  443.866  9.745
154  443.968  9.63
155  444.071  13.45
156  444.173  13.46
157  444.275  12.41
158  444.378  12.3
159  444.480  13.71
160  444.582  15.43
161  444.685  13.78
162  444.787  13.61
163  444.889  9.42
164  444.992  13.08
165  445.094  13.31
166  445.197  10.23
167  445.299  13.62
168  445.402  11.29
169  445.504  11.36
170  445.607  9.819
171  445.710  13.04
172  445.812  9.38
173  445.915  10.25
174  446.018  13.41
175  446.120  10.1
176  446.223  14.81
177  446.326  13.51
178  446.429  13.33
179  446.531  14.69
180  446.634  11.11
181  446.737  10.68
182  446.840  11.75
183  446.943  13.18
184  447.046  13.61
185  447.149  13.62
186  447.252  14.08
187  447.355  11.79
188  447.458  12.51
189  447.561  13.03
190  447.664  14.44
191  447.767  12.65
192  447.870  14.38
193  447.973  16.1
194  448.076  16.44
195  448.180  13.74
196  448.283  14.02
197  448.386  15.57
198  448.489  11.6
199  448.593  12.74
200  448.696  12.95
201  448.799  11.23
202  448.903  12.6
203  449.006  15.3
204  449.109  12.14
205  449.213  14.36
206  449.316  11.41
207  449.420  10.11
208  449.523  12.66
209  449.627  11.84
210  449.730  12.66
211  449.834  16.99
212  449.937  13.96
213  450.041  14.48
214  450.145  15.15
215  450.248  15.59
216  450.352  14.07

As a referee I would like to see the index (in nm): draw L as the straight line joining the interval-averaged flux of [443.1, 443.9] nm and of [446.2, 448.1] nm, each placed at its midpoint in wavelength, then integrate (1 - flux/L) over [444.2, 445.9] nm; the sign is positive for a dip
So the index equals 0.04 nm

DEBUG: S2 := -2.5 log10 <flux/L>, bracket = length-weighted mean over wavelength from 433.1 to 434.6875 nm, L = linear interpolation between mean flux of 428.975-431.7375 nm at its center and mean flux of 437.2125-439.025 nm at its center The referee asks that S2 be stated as -0.154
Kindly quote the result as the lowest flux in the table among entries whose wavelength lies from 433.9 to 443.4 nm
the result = 7.79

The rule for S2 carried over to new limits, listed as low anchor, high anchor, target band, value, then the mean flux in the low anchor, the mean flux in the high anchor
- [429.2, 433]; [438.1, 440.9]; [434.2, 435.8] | -0.114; 9.37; 11.2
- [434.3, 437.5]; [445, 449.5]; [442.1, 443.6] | -0.031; 11.7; 12.8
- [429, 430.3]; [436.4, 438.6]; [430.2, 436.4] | -0.087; 8.86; 11.1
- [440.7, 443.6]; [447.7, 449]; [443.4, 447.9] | 0.080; 12.8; 13.7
